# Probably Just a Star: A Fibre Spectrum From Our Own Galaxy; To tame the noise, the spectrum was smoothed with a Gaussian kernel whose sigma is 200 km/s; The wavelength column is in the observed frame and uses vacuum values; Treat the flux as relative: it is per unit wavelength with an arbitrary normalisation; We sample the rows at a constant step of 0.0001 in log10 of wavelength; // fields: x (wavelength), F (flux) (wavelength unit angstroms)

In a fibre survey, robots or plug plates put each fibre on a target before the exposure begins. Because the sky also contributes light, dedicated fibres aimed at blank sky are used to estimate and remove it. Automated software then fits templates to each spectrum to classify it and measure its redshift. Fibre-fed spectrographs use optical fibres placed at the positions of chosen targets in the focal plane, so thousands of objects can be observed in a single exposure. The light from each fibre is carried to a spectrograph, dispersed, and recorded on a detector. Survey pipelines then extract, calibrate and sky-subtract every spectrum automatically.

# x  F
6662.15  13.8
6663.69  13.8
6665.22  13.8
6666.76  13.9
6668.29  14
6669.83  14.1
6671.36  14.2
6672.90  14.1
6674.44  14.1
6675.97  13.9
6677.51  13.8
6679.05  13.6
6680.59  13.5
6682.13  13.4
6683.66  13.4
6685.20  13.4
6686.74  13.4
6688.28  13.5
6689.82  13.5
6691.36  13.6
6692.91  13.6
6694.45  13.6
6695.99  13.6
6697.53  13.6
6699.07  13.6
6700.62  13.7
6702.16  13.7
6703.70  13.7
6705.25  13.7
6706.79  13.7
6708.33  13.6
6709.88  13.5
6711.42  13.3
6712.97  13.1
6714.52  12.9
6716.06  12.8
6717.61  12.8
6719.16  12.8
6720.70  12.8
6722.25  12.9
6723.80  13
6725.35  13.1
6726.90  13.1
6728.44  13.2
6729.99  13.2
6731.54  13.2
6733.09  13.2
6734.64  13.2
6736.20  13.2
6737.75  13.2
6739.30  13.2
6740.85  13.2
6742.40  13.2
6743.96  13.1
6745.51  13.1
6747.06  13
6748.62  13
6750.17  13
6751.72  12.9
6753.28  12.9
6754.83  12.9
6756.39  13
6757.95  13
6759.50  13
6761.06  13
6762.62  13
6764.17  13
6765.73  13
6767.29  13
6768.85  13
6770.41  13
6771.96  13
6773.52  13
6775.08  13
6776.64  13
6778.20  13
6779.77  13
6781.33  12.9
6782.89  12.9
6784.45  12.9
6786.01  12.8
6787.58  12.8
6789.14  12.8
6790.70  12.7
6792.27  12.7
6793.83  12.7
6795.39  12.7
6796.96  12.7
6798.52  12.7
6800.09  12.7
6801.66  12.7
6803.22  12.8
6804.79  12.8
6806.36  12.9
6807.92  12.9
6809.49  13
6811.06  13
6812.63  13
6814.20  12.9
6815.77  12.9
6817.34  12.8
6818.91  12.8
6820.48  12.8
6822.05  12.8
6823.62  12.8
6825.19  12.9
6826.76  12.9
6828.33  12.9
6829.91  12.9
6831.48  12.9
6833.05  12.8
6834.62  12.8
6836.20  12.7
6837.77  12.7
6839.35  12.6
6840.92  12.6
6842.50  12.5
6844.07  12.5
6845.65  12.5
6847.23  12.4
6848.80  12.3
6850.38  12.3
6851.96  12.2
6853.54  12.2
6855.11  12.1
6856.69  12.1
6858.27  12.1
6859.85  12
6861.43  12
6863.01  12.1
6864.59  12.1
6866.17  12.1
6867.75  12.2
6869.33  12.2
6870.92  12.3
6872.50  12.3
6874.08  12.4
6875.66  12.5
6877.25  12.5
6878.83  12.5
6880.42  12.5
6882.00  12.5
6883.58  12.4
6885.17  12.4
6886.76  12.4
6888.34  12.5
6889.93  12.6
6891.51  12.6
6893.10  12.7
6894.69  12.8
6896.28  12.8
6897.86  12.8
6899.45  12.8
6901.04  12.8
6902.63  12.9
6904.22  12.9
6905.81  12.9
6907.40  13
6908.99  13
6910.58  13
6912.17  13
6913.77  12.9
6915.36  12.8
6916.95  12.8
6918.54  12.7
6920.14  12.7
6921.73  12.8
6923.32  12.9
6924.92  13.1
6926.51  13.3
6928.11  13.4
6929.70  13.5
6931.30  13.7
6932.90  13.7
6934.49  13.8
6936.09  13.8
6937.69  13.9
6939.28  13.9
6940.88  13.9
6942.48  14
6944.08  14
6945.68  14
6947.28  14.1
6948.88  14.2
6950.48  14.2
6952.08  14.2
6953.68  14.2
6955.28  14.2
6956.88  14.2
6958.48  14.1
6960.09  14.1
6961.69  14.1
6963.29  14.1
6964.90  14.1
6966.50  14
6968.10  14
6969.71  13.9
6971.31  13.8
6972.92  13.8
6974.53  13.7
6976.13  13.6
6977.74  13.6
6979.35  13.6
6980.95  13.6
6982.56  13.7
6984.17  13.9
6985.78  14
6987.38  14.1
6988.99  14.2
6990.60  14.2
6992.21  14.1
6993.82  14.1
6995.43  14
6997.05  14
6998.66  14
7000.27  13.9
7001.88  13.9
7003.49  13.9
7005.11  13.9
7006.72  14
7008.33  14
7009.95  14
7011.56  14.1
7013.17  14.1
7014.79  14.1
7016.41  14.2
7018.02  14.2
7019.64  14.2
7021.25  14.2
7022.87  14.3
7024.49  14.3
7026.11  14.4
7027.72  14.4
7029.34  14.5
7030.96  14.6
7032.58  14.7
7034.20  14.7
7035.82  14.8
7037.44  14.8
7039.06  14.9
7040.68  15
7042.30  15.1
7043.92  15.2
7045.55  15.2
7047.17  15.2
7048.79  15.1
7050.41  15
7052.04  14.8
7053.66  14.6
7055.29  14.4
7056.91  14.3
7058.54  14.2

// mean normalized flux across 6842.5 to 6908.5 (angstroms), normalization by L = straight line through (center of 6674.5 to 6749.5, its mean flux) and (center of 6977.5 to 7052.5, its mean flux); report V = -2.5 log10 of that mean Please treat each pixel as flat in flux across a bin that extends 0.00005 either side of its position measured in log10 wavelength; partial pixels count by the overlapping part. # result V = 0.12 mag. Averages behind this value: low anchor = 13.3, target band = 12.4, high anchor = 14.3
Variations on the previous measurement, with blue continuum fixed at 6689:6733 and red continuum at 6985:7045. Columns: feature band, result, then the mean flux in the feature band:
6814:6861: 0.09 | 12.6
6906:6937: 0.07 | 13.1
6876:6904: 0.10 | 12.6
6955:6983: 0.02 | 13.9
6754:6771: 0.04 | 13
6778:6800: 0.06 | 12.8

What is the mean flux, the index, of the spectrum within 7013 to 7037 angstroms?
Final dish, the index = 14.4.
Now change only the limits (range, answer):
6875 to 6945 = 13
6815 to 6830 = 12.8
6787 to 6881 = 12.6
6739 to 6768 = 13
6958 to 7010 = 13.9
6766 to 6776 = 13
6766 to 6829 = 12.9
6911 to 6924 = 12.8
